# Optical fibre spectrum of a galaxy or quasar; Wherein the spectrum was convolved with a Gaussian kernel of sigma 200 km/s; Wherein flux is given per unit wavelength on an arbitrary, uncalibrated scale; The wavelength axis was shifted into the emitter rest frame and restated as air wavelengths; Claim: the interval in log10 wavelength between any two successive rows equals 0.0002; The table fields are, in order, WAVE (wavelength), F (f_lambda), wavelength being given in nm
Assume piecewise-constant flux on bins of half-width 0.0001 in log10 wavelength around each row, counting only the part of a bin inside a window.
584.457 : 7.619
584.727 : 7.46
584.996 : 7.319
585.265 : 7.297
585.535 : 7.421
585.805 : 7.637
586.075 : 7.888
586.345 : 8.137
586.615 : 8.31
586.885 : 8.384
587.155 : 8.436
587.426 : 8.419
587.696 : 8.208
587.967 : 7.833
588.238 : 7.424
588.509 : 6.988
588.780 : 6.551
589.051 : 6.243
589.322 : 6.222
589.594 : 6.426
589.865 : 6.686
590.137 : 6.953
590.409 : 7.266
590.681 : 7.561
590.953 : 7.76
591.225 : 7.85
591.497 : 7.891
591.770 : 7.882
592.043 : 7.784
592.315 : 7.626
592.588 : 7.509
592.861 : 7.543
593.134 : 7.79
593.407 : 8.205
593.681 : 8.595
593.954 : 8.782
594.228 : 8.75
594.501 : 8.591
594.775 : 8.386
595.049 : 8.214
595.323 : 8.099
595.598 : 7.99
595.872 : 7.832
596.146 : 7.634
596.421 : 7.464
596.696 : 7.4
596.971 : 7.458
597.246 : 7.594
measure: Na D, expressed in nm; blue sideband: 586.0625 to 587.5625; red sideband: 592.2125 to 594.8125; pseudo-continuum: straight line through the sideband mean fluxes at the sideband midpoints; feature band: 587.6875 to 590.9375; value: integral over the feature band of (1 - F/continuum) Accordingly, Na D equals 0.49 nm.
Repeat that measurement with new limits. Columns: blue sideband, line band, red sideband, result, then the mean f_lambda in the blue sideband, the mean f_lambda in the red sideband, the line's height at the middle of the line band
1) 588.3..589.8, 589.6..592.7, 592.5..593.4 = -0.13 nm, 6.54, 7.71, 7.17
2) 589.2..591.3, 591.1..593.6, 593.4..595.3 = 0.00 nm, 7.07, 8.5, 7.8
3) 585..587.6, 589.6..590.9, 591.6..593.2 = 0.12 nm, 7.96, 7.69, 7.78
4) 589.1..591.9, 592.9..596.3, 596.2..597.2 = -0.38 nm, 7.22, 7.46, 7.38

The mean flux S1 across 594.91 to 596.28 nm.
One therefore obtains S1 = 7.96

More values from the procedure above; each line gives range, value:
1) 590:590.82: 7.26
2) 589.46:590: 6.56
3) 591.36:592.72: 7.74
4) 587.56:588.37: 7.83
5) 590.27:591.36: 7.61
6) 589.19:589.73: 6.33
